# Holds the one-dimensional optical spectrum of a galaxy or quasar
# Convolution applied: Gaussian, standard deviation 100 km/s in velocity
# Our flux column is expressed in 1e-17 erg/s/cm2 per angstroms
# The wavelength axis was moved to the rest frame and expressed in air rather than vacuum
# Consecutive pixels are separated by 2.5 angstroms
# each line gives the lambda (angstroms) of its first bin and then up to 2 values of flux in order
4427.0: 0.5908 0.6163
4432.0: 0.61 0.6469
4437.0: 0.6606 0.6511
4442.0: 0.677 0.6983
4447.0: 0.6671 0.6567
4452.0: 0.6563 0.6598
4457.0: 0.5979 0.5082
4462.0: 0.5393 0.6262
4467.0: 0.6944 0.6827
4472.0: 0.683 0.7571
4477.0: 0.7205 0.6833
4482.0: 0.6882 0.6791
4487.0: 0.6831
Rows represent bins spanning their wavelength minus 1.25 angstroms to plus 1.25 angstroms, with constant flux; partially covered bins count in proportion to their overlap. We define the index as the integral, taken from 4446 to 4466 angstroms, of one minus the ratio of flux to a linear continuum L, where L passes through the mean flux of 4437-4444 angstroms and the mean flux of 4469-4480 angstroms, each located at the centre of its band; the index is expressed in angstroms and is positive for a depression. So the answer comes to 2.08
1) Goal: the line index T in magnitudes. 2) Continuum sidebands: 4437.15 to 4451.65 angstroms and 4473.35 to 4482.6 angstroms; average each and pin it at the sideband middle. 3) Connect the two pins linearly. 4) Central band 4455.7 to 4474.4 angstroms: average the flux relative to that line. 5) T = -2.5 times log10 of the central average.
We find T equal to 0.11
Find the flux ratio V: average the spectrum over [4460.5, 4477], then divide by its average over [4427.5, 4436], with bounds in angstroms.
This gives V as 1.1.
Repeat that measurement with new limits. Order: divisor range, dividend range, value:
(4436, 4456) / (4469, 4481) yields 1.06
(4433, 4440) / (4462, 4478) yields 1.05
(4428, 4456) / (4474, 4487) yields 1.07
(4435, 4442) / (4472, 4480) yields 1.09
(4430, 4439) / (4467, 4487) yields 1.09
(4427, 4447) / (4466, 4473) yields 1.06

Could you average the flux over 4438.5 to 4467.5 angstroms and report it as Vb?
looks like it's 0.634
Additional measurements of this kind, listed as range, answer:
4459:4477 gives 0.653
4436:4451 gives 0.668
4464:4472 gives 0.674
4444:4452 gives 0.669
